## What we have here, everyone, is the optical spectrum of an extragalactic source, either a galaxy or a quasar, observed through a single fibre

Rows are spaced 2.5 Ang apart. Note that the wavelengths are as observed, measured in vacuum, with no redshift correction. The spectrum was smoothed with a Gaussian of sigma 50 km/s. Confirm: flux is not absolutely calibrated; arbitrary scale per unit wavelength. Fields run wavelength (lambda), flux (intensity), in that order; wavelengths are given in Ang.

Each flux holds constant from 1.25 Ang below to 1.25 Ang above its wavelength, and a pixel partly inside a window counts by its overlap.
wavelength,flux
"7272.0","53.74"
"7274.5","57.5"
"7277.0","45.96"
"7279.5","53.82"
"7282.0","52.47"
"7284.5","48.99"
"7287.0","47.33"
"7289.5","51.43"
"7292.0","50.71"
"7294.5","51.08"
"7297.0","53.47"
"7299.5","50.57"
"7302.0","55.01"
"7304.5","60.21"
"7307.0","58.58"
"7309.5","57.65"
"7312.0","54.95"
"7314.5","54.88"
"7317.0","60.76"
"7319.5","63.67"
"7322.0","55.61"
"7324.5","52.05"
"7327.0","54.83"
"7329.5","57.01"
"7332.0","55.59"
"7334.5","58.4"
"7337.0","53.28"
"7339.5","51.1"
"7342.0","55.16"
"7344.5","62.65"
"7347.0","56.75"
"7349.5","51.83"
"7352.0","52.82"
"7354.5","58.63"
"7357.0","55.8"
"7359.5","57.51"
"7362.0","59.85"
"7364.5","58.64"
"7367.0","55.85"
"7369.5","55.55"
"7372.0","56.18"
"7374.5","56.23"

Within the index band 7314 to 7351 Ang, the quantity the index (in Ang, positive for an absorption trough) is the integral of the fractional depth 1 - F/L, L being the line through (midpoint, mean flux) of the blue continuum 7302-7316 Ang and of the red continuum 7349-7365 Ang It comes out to 0.4 Ang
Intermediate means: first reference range 57.1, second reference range 56.6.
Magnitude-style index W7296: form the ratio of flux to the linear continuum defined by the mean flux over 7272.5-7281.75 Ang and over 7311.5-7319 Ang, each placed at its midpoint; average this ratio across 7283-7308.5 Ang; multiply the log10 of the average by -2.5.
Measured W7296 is 0.05 mag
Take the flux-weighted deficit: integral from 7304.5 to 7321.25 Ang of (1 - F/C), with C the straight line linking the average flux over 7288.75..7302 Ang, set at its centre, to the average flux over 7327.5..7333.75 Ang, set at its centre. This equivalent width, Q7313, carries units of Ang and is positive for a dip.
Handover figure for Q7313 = -1.4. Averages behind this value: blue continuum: 51.8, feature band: 58.5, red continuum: 56.3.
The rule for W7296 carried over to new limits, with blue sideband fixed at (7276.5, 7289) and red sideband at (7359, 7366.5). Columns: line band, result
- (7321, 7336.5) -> -0.01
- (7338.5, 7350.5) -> 0.02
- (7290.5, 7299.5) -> 0.00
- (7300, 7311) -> -0.10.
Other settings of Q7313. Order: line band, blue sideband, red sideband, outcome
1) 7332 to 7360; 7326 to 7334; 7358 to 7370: 0.50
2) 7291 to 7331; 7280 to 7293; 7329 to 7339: -1.98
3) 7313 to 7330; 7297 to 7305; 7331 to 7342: -0.73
